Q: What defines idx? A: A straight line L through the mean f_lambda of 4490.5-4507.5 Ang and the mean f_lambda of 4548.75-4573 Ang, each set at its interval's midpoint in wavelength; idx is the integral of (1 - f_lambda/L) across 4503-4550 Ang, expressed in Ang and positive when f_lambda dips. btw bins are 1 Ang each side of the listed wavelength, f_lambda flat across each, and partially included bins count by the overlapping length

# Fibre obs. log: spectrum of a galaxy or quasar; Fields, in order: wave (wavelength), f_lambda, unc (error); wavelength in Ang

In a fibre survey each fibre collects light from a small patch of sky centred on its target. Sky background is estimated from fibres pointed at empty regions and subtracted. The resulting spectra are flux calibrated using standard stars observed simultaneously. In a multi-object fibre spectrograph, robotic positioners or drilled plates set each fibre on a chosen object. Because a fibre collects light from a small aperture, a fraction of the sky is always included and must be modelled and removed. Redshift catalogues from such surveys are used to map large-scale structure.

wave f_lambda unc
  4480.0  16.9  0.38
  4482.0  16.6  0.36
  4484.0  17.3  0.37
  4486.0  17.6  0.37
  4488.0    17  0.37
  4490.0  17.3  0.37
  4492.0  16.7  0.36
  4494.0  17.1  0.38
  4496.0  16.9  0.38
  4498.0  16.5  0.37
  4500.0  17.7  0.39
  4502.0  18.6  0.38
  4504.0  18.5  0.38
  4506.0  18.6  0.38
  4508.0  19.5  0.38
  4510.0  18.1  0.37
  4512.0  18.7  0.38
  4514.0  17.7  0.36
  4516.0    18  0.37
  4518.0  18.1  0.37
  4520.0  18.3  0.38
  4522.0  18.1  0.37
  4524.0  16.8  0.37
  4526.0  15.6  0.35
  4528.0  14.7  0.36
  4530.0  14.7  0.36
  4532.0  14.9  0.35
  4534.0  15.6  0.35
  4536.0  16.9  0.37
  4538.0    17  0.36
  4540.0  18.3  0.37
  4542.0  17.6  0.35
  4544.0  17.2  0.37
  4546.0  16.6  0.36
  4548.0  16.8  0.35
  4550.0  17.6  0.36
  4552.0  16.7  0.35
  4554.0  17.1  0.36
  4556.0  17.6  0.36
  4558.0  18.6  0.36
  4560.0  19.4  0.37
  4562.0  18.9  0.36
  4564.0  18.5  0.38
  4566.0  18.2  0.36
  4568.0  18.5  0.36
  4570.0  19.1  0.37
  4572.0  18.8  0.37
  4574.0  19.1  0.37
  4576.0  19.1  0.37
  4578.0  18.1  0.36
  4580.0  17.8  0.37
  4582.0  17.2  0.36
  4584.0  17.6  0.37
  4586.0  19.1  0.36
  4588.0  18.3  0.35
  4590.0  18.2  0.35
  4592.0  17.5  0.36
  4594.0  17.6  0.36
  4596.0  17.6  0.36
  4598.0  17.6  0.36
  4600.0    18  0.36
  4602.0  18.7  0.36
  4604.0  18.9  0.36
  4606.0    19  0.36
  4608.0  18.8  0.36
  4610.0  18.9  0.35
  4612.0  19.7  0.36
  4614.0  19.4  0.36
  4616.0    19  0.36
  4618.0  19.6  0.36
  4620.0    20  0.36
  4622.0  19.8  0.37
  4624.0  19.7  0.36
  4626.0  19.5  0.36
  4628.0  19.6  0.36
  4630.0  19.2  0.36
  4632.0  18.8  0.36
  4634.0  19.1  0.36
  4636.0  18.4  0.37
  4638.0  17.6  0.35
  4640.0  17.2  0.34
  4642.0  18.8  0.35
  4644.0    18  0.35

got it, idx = 1.7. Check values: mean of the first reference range 17.6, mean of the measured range 17.2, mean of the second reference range 18.2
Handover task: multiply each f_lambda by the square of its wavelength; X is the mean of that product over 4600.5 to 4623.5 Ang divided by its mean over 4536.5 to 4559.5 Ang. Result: 1.1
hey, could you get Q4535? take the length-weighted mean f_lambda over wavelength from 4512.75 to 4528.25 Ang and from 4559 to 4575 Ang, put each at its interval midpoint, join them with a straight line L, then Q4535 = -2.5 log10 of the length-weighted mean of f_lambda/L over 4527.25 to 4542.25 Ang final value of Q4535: 0.10 mag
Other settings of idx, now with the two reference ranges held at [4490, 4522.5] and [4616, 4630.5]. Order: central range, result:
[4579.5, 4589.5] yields 0.5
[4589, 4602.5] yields 0.9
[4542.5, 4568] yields 1.1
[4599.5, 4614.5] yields 0.3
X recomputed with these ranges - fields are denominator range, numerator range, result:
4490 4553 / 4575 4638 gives 1.13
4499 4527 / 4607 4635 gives 1.13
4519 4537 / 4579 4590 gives 1.14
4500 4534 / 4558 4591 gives 1.09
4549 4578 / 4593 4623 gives 1.05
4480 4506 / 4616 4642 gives 1.16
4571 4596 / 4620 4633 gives 1.09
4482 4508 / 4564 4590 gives 1.09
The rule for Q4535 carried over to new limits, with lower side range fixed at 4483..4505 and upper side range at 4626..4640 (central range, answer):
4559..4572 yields -0.041 mag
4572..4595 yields 0.004 mag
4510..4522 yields -0.034 mag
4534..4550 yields 0.045 mag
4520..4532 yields 0.103 mag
